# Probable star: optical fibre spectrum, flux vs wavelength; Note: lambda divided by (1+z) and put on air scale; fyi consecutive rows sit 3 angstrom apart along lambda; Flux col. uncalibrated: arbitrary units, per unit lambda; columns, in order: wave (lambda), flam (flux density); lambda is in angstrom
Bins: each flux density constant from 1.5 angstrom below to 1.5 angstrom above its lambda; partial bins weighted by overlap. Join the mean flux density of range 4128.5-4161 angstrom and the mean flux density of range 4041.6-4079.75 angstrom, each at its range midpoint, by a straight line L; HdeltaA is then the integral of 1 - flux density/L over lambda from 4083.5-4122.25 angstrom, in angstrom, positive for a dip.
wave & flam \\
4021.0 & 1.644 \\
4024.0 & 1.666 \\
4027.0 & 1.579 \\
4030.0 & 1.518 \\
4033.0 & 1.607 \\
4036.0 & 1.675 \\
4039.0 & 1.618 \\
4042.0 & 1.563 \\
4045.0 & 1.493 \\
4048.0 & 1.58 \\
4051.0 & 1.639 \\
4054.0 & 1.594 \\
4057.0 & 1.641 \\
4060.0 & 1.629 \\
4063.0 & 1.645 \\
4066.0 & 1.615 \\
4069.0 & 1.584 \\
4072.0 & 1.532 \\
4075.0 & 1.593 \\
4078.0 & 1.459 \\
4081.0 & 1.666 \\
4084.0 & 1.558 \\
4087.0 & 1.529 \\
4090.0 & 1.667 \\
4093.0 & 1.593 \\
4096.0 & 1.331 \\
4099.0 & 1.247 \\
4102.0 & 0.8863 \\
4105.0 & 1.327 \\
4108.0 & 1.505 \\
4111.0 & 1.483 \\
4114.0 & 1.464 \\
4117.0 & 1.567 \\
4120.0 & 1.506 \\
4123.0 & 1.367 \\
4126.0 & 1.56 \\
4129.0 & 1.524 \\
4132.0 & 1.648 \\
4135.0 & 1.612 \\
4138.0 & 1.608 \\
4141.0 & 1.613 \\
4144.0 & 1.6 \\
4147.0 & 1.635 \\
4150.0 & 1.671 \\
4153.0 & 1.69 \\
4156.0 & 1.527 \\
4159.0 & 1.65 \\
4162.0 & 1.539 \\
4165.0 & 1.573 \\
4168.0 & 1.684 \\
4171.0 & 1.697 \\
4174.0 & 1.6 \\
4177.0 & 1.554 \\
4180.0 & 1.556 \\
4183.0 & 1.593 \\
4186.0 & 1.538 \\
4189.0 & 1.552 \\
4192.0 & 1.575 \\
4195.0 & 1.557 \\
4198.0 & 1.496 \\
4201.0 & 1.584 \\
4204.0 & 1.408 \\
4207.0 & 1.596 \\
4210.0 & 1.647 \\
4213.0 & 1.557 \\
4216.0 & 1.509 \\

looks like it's 4.1 angstrom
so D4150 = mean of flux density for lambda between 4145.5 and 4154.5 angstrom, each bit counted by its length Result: 1.67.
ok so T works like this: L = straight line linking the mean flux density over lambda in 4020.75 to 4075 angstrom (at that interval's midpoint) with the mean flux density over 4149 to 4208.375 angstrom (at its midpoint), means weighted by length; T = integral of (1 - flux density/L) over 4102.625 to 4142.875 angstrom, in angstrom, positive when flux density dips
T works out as 2.0 angstrom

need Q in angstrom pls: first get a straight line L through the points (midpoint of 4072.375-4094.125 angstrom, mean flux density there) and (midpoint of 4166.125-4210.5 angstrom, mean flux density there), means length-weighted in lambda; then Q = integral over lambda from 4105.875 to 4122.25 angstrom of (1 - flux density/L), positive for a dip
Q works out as 0.9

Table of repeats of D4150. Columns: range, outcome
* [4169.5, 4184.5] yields 1.6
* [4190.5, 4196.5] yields 1.57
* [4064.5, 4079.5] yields 1.56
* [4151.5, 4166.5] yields 1.6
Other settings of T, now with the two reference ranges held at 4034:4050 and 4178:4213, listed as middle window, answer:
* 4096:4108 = 2.71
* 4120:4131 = 0.53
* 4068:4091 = 0.13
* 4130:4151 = -0.76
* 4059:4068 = -0.25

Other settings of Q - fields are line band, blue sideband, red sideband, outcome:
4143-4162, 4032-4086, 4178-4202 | -0.7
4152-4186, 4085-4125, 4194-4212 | -2.2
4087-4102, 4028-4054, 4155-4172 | 1.8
